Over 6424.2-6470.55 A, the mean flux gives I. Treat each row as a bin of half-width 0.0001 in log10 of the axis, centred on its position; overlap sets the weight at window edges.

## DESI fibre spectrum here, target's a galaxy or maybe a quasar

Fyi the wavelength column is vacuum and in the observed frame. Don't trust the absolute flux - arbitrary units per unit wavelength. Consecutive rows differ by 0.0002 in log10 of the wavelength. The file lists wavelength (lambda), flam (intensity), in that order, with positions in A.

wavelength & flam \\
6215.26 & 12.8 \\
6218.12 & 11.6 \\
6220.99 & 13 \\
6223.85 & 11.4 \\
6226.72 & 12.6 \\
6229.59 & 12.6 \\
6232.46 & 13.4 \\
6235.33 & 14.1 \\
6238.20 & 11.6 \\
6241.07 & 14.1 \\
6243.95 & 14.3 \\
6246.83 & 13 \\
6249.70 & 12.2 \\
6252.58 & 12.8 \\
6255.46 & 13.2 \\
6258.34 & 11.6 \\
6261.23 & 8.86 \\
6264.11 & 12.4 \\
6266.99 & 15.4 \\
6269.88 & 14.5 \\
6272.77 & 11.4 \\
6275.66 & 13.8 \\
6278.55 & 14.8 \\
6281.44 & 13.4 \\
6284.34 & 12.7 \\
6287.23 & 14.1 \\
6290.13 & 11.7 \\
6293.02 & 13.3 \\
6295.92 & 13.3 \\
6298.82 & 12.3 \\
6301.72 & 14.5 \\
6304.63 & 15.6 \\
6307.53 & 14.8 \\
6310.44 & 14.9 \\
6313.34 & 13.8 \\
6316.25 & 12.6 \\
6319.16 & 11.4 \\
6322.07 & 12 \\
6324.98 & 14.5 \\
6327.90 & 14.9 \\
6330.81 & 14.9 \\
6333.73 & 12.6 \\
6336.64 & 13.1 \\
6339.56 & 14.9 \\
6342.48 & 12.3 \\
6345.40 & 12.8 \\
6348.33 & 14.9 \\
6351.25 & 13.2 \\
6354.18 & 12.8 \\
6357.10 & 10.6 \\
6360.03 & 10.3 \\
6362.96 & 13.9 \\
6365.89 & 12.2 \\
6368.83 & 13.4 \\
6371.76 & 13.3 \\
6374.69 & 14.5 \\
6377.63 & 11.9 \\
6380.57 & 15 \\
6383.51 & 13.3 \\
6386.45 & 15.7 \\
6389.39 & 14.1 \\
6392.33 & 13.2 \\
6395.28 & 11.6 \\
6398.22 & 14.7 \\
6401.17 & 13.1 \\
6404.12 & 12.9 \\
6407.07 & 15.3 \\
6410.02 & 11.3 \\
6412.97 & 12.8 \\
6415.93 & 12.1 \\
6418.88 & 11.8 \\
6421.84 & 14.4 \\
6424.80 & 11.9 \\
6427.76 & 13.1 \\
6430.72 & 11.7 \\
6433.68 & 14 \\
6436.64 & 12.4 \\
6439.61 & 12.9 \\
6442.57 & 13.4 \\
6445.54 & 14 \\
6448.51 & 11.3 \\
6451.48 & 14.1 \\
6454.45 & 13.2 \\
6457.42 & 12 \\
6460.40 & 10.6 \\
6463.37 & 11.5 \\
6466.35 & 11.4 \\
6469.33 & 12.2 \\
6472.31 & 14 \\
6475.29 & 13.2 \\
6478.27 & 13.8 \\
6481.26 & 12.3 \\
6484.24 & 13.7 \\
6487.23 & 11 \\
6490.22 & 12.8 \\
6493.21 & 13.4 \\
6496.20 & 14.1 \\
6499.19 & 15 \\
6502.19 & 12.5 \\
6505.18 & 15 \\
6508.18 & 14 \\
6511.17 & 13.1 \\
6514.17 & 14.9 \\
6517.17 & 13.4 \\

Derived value 12.5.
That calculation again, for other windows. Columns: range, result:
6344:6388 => 13.2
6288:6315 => 13.8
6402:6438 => 12.8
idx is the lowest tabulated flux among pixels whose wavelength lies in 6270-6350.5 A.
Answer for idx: 11.4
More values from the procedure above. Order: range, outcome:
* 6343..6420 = 10.3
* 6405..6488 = 10.6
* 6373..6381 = 11.9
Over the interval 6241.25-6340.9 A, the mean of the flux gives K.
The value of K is 13.3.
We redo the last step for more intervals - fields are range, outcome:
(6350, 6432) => 13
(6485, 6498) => 12.9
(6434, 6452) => 13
